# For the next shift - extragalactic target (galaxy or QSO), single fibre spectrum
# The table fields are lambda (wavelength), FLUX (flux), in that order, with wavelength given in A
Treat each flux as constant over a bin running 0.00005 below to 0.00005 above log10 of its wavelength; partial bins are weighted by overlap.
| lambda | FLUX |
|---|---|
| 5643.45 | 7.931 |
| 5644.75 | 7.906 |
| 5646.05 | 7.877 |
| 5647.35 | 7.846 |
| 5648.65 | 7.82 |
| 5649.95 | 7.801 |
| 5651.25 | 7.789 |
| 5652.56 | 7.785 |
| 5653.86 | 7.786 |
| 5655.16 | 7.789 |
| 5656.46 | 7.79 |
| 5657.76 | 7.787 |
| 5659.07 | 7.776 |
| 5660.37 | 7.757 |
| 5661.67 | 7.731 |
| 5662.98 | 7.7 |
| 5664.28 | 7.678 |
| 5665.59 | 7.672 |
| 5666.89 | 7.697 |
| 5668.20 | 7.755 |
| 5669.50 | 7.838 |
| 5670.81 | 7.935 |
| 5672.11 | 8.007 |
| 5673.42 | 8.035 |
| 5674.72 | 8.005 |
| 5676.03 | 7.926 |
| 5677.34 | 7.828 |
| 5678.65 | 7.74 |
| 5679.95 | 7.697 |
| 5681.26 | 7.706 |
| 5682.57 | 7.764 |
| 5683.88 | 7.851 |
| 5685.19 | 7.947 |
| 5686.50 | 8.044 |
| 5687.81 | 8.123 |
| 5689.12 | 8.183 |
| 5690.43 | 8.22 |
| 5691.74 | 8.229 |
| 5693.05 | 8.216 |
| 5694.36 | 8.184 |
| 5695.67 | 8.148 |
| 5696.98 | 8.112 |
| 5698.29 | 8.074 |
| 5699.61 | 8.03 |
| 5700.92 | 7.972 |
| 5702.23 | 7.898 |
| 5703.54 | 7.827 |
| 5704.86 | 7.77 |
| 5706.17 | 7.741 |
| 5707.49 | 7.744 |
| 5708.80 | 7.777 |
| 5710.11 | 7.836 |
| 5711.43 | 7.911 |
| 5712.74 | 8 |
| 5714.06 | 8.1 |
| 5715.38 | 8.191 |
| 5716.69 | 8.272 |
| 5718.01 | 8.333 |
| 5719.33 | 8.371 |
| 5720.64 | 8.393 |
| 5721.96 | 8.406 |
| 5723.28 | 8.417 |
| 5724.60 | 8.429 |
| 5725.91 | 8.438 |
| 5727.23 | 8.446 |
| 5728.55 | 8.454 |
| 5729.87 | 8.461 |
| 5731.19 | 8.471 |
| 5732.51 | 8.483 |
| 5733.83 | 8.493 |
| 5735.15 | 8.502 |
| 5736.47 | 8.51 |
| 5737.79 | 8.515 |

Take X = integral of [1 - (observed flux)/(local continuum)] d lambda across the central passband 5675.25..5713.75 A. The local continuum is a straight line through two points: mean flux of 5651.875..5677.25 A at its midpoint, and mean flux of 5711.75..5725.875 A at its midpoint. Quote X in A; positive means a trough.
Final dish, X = 0.6 A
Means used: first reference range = 7.81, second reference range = 8.29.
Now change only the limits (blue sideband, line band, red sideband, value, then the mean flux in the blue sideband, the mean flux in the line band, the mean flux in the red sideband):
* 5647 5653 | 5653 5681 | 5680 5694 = 0.3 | 7.8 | 7.81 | 8.01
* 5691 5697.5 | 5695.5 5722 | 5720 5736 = 0.9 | 8.19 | 8.03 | 8.45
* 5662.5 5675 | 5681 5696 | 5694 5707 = -0.3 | 7.83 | 8.06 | 7.97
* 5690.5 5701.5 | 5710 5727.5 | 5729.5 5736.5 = 0.2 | 8.13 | 8.26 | 8.49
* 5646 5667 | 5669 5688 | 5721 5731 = 0.2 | 7.77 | 7.89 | 8.43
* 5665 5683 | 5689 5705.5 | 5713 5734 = 0.0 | 7.83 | 8.06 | 8.37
